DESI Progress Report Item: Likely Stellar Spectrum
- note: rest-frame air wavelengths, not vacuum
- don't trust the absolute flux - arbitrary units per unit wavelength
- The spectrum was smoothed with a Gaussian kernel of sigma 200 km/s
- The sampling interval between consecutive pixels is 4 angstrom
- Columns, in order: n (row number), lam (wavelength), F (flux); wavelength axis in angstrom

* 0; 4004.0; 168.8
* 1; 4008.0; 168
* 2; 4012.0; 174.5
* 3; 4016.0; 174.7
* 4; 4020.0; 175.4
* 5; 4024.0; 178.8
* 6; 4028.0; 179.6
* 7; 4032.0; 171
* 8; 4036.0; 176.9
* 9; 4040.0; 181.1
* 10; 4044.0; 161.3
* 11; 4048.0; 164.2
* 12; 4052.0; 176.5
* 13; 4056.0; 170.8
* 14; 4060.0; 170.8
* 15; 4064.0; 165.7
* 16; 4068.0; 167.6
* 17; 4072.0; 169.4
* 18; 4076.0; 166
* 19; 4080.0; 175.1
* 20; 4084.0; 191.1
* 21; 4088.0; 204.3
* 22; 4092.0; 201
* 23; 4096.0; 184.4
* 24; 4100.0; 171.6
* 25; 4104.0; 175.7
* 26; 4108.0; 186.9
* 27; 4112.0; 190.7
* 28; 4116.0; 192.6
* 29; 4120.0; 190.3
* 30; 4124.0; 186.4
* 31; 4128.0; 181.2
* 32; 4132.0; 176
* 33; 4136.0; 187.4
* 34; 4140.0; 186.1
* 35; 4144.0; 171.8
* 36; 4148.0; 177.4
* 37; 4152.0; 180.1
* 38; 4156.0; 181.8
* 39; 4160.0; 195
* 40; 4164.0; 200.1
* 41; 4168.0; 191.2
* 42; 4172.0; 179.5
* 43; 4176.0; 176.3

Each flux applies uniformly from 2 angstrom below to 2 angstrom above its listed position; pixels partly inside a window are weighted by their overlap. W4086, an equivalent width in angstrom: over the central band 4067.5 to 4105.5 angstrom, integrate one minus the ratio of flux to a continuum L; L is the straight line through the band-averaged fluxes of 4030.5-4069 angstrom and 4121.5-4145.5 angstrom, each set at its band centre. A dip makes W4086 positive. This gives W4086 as -1.2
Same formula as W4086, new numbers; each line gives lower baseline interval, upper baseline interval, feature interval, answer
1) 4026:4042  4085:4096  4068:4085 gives 1.72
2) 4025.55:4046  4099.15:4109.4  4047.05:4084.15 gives 1.04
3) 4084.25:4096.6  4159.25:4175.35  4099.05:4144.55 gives 2.46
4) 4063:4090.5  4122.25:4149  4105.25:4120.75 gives -0.83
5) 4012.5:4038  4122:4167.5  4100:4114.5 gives -0.11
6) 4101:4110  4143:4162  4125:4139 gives -0.09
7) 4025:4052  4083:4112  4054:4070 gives 0.91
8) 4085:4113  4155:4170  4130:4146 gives 0.88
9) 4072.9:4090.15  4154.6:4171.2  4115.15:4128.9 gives -0.03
